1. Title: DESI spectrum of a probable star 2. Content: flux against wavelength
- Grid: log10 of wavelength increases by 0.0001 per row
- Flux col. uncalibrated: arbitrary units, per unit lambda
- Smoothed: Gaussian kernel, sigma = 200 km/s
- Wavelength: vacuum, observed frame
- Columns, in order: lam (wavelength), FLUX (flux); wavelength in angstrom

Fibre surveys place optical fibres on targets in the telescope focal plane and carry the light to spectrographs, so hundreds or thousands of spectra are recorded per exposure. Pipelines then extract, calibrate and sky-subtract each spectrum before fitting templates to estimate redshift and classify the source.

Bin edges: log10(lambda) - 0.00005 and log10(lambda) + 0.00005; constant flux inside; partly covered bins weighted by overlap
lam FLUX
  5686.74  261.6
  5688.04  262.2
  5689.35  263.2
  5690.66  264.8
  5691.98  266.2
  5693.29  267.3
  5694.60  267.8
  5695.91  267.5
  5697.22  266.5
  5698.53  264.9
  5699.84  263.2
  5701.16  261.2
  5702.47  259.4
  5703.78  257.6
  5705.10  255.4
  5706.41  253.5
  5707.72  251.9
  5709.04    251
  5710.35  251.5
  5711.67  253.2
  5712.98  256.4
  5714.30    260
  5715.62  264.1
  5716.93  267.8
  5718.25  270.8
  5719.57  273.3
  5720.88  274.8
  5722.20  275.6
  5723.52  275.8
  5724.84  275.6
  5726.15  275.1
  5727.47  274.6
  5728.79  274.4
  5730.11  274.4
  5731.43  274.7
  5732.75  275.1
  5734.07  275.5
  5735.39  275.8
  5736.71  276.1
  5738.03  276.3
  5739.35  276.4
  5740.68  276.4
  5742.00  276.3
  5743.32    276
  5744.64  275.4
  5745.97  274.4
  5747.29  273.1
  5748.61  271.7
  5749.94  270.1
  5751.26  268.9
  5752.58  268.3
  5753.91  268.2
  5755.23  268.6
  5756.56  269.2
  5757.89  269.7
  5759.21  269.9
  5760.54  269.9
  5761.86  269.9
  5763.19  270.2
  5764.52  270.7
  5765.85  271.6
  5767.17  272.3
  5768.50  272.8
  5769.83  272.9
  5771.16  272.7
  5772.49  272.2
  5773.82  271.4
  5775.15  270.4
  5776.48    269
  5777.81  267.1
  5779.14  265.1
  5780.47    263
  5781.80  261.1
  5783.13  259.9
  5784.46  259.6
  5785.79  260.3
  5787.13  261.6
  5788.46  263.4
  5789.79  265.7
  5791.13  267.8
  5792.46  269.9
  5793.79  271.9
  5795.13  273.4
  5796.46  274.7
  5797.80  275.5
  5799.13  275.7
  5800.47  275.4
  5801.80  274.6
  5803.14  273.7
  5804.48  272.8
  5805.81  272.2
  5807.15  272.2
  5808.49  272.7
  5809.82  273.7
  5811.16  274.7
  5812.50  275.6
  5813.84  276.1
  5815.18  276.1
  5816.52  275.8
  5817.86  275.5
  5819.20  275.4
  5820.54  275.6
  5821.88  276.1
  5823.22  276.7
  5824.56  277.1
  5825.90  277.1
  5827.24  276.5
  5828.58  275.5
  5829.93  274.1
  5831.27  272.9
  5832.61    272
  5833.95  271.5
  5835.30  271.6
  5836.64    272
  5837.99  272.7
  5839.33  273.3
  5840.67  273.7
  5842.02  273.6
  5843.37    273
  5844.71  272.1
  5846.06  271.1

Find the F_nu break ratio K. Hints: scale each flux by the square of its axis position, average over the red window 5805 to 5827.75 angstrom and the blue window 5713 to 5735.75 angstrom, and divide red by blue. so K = 1.04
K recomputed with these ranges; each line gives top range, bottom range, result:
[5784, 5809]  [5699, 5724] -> 1.06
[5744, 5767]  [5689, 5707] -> 1.05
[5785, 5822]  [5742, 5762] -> 1.02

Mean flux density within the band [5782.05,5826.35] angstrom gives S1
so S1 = 272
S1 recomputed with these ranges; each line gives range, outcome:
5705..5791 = 269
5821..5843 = 274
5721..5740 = 275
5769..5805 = 269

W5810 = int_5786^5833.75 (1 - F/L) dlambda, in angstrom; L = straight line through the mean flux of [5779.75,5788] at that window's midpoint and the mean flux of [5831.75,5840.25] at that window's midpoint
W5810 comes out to -1.2 angstrom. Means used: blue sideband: 261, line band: 273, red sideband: 272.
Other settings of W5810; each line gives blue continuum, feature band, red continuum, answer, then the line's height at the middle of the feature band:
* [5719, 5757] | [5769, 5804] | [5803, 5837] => 0.7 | 274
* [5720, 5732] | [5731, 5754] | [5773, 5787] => -0.2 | 272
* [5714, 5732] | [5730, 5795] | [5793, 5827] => 0.8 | 274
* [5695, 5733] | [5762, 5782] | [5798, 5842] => 0.0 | 270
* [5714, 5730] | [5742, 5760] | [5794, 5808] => 0.1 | 273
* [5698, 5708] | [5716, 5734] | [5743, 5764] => -0.7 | 264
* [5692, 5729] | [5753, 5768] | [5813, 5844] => -0.1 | 269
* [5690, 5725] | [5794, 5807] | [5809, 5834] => 0.0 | 273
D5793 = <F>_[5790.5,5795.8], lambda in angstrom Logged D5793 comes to 271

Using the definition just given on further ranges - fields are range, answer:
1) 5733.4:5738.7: 276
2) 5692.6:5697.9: 268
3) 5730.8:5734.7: 275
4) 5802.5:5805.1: 273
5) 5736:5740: 276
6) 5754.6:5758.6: 269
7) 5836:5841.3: 273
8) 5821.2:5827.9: 277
